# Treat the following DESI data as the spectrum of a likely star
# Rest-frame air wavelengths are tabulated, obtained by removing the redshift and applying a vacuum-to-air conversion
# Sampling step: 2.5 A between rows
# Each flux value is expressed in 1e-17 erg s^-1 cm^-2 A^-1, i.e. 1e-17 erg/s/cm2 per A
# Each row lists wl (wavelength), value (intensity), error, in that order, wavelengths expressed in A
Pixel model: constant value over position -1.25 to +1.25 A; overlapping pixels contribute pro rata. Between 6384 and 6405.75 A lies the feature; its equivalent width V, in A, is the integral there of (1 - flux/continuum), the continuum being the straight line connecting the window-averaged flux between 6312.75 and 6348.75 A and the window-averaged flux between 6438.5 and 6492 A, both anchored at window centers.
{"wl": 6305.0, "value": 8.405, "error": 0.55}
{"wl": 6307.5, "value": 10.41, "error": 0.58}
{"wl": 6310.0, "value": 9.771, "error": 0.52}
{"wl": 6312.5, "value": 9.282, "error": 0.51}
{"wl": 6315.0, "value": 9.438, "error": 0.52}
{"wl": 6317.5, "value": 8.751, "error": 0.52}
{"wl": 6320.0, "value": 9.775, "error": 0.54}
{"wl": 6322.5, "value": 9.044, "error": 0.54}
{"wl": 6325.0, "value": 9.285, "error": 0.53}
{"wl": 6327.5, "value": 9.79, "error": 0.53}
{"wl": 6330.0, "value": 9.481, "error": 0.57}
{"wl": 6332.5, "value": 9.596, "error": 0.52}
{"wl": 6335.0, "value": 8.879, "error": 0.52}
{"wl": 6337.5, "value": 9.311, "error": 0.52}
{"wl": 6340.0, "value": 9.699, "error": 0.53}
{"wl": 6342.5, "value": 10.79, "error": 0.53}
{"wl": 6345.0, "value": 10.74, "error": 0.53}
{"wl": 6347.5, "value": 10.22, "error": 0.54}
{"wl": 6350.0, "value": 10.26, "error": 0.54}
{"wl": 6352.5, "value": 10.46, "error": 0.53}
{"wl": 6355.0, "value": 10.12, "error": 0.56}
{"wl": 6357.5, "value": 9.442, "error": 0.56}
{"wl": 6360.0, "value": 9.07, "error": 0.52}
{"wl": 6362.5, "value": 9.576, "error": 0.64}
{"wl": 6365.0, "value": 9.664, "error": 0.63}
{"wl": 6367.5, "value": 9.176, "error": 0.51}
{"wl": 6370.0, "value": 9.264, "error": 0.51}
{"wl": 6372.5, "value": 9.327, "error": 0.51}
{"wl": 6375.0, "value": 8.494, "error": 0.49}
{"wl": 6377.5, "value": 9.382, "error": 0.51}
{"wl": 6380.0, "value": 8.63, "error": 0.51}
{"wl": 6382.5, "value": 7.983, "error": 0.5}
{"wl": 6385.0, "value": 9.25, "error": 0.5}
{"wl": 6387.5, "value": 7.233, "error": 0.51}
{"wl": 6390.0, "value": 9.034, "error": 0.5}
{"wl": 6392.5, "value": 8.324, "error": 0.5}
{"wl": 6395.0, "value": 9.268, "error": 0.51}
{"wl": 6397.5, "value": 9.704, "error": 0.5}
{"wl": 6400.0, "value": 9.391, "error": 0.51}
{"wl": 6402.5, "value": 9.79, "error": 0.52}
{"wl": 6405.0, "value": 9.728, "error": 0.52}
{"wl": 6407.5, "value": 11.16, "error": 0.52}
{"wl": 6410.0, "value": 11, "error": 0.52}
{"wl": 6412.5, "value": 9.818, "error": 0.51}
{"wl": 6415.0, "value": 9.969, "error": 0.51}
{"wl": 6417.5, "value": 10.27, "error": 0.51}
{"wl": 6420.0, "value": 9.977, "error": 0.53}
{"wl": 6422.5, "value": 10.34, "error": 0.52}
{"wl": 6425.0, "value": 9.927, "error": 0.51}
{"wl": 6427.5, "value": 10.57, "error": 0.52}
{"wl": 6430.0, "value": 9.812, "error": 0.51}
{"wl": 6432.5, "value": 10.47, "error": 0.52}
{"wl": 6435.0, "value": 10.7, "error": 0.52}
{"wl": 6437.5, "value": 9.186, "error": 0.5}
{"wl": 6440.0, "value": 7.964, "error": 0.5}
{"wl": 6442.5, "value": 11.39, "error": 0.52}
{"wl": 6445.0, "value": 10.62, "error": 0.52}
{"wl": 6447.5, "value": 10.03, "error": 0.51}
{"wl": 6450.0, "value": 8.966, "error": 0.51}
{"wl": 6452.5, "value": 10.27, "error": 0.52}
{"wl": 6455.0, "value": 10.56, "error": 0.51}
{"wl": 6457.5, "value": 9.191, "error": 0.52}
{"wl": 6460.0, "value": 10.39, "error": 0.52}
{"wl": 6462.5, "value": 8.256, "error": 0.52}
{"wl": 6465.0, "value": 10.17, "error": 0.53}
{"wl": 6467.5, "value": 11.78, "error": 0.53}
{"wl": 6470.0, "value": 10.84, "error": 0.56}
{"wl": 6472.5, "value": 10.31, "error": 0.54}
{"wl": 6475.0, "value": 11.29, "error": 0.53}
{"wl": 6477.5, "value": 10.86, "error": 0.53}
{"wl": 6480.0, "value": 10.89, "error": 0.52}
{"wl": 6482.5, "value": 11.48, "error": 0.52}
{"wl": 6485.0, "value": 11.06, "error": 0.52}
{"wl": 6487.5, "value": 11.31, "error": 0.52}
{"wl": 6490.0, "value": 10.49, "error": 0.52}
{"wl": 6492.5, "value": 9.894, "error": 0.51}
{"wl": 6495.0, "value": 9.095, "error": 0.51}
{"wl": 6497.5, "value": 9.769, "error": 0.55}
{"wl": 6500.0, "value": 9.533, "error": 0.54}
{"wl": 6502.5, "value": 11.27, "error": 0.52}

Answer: 2.0 A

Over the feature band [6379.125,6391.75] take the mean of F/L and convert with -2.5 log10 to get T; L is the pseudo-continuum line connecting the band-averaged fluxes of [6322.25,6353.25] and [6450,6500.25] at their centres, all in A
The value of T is 0.19 mag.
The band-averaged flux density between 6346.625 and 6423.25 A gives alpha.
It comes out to 9.52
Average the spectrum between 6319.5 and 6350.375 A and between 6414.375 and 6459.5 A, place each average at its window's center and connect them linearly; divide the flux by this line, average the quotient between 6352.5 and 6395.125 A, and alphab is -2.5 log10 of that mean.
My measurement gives 0.092 mag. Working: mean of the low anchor 9.74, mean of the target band 9.05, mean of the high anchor 10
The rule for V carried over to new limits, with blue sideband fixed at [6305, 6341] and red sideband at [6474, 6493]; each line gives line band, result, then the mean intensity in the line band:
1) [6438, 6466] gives 2.27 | 9.78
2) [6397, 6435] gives 0.56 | 10.2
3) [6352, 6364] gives 0.09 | 9.69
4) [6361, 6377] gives 0.98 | 9.25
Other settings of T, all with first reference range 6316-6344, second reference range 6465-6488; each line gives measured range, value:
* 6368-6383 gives 0.12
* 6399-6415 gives 0.02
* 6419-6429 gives 0.03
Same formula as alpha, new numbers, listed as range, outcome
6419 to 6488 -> 10.3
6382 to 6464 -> 9.73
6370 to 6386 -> 8.87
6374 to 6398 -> 8.7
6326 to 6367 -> 9.8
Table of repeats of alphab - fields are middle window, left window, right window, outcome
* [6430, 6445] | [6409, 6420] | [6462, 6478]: 0.04 mag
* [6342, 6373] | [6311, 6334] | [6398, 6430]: -0.02 mag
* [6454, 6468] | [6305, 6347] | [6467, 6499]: 0.06 mag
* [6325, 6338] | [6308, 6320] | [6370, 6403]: -0.01 mag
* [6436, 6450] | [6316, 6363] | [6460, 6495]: 0.06 mag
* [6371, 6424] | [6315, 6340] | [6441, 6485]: 0.05 mag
